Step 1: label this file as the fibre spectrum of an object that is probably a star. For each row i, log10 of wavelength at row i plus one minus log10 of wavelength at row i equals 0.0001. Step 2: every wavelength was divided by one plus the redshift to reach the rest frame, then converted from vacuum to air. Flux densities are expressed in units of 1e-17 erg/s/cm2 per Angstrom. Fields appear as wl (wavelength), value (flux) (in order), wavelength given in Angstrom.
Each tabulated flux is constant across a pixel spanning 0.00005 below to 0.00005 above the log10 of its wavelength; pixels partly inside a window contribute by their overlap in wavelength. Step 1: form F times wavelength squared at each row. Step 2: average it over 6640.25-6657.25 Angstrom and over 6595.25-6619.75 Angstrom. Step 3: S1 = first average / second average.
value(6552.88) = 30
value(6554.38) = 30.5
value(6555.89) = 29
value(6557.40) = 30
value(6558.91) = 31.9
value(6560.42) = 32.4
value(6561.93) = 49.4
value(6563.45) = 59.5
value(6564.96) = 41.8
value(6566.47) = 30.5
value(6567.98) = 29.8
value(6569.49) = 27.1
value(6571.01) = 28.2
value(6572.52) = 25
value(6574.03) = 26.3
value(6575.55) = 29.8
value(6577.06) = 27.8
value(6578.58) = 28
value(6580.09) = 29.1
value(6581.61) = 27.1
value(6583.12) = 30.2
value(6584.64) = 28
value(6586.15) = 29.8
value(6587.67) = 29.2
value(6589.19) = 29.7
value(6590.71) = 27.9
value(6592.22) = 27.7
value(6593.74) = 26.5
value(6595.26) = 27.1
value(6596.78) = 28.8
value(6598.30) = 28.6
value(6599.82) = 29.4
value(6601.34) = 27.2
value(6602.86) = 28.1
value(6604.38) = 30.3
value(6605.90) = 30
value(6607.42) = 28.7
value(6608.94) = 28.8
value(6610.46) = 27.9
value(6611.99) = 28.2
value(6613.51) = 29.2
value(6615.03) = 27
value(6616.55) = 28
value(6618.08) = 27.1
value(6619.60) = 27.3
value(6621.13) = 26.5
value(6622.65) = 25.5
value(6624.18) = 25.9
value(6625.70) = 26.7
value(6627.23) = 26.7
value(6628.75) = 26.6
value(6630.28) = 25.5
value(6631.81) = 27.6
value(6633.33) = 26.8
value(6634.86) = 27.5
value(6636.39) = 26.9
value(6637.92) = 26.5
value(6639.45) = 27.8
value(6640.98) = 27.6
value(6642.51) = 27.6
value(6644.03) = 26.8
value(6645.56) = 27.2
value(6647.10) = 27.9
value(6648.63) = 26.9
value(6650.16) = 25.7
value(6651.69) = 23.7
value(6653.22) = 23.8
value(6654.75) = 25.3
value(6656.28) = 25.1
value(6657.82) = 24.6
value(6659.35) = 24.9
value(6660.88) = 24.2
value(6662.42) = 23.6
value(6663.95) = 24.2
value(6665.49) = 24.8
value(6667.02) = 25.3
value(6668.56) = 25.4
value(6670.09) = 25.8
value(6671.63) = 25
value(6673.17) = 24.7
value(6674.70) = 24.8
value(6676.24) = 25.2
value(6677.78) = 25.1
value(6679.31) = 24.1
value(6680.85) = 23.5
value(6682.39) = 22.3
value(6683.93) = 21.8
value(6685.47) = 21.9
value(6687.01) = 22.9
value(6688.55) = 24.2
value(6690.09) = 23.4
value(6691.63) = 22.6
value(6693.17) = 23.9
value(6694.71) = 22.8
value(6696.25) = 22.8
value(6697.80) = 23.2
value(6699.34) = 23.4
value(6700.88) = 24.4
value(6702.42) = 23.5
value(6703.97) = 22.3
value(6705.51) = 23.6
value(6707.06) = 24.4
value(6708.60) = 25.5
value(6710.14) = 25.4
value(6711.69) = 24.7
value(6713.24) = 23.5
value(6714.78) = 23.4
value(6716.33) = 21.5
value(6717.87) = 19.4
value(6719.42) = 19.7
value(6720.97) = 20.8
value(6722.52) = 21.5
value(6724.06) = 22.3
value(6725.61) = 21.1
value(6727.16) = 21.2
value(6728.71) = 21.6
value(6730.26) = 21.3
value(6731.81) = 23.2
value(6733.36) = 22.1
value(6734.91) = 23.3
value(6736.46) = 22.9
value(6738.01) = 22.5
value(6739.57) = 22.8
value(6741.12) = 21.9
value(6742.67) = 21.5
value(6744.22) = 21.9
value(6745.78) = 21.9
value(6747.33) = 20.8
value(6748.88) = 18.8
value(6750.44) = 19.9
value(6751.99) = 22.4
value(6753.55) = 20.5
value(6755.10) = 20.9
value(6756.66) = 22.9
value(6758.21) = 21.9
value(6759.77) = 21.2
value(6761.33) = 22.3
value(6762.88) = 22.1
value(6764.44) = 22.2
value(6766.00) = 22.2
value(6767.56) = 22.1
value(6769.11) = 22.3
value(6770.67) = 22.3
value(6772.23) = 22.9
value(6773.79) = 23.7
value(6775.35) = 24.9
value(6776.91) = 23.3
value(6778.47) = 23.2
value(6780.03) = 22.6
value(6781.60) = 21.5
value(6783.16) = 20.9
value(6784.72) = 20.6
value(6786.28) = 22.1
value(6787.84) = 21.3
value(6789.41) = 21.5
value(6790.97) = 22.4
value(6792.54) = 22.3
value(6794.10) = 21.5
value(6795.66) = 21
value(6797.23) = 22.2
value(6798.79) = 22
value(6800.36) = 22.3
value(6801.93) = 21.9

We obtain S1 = 0.93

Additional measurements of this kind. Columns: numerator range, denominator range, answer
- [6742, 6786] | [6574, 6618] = 0.81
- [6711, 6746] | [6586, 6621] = 0.81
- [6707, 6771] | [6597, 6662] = 0.84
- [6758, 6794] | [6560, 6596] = 0.76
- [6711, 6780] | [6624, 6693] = 0.90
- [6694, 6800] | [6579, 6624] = 0.82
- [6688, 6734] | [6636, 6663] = 0.89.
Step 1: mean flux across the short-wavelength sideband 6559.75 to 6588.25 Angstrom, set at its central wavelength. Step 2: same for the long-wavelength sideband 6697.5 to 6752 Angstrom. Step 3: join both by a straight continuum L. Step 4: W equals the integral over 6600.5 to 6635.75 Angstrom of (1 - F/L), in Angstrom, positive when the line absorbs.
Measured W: 2.0 Angstrom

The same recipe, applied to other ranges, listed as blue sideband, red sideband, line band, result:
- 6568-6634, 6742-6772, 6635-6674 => 0.07 Angstrom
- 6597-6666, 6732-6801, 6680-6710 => 1.48 Angstrom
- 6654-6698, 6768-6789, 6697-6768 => 2.88 Angstrom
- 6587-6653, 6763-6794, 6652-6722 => 4.42 Angstrom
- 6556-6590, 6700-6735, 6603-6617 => 0.36 Angstrom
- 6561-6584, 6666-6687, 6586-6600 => 1.16 Angstrom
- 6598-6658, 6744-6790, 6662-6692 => 1.47 Angstrom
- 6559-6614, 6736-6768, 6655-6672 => 0.97 Angstrom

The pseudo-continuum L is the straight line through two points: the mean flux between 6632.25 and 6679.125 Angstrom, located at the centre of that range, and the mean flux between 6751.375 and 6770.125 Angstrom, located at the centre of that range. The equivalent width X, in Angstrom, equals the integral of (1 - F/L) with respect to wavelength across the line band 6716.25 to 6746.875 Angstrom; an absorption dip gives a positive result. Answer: 1.7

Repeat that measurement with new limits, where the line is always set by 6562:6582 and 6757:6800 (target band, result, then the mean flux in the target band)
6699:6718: 1.5 Angstrom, 23.6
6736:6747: 0.9 Angstrom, 22.1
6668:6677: 0.7 Angstrom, 25.1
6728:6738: 0.8 Angstrom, 22.4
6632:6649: 1.0 Angstrom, 27.2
